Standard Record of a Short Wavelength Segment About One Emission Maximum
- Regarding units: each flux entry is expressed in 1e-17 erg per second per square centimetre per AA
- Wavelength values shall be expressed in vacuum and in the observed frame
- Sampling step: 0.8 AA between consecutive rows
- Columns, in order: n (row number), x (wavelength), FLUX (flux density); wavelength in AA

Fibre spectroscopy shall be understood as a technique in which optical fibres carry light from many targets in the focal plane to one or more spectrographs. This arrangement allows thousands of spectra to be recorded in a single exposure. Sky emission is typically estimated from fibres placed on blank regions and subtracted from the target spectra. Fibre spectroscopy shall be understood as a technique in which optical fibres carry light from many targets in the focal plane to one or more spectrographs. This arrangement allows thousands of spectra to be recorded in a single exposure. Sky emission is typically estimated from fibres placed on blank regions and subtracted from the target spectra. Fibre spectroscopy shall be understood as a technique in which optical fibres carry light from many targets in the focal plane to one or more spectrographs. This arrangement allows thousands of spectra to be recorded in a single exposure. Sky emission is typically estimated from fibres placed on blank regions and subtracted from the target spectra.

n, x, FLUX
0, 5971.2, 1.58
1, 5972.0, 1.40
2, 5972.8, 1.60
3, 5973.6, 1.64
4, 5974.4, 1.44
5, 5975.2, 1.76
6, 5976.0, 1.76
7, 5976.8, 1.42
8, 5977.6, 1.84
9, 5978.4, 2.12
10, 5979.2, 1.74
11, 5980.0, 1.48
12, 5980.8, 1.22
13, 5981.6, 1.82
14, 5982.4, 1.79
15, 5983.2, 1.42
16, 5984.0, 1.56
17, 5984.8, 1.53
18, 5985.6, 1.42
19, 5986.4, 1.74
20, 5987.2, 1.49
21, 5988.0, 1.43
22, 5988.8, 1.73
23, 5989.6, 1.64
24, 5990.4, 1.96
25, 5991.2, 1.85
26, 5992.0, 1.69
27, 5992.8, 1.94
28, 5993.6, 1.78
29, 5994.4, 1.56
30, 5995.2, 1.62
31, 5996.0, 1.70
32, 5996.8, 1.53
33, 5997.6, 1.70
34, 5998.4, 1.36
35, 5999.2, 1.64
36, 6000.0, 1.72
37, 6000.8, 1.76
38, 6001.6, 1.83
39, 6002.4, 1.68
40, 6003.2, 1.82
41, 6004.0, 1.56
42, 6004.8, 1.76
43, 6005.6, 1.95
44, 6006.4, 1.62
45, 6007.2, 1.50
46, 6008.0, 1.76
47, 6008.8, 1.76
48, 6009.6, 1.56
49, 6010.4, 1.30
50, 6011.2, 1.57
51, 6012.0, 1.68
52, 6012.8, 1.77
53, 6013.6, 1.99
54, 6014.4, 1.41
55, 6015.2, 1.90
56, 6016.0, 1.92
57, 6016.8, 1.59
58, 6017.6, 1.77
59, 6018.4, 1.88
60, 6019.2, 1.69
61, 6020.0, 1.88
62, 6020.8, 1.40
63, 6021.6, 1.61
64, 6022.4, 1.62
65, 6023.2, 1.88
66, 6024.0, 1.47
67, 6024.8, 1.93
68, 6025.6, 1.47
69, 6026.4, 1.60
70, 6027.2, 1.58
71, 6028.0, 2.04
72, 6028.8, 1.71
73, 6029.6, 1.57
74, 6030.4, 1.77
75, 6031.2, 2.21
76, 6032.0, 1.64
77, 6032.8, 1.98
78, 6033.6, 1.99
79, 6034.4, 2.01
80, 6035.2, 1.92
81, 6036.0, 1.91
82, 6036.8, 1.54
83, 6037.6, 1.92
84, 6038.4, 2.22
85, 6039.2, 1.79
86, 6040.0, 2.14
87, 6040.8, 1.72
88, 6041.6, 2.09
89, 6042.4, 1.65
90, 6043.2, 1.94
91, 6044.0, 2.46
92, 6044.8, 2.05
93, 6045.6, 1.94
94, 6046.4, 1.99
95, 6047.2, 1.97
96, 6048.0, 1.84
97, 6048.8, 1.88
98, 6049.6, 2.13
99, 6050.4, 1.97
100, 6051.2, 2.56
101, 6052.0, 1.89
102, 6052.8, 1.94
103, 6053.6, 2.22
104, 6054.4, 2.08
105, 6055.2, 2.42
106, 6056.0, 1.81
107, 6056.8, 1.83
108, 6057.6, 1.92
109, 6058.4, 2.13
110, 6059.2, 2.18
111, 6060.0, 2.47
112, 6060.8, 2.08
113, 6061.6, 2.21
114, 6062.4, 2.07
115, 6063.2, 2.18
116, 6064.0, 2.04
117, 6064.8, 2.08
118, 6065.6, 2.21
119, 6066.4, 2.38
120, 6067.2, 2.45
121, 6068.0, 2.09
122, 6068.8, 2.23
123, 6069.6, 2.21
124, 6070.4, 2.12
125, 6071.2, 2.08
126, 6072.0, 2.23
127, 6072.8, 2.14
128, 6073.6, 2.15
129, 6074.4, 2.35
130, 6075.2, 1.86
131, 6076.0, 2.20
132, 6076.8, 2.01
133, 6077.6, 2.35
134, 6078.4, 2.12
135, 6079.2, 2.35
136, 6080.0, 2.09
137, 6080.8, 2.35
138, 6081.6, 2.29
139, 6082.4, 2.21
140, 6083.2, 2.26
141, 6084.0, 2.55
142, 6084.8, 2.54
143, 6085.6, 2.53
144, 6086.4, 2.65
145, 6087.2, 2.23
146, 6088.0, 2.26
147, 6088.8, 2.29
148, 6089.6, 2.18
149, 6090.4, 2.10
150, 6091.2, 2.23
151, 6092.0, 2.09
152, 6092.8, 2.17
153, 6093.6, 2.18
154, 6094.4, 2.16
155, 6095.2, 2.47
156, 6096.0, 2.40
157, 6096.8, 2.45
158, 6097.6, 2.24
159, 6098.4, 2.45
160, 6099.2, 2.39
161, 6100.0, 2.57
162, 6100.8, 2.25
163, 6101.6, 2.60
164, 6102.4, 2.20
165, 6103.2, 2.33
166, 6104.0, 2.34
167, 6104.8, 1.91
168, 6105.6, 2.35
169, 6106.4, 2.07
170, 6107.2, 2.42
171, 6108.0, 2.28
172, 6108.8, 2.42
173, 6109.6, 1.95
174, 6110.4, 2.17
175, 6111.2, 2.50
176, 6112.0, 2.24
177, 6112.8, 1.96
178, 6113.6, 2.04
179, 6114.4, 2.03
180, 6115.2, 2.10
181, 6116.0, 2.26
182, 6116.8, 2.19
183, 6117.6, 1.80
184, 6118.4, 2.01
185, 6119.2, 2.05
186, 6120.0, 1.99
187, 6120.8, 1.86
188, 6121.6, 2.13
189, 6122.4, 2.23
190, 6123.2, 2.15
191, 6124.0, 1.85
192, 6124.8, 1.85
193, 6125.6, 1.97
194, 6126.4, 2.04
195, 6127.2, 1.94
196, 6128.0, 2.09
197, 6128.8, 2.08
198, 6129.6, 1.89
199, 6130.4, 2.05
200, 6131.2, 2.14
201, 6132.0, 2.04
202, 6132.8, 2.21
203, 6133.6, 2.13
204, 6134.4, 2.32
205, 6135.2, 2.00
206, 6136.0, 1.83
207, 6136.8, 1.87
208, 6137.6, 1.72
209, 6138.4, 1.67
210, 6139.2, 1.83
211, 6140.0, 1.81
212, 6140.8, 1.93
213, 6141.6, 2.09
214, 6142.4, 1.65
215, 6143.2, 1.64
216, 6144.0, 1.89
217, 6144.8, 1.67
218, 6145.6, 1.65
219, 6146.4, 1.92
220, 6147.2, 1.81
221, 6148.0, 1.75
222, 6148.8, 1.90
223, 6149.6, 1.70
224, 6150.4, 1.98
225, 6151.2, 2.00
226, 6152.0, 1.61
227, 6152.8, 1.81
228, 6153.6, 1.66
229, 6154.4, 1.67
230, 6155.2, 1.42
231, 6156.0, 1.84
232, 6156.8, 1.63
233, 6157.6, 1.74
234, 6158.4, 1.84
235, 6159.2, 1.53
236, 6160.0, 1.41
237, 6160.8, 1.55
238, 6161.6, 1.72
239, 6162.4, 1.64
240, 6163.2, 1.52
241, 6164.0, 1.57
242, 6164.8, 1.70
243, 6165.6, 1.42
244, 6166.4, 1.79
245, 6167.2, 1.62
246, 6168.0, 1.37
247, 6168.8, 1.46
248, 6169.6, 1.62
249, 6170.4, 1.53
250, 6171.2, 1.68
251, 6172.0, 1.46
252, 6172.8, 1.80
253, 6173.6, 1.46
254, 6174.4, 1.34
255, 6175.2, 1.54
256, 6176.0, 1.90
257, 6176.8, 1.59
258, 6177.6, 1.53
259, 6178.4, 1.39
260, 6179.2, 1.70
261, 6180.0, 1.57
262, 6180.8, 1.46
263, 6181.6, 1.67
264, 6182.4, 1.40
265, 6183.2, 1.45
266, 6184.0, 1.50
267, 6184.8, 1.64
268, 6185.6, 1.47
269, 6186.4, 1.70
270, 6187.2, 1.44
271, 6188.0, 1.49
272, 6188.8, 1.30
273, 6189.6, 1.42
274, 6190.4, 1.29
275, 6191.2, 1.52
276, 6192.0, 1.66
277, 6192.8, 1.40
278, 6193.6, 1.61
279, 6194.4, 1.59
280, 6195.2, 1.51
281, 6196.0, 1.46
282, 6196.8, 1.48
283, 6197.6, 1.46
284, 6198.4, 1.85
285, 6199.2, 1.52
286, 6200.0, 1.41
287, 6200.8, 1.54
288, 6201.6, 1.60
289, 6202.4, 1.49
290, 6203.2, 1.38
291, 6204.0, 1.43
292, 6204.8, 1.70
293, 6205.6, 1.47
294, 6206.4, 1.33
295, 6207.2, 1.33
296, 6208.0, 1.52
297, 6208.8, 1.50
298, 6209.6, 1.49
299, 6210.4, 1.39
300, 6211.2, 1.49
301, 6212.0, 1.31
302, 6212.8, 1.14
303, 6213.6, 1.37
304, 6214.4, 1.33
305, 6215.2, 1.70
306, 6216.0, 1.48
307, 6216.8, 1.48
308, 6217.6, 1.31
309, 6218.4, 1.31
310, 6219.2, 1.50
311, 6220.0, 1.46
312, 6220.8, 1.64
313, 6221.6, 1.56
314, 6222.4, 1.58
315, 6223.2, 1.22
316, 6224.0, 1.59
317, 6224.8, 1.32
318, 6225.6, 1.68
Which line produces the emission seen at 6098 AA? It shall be C III] 1909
